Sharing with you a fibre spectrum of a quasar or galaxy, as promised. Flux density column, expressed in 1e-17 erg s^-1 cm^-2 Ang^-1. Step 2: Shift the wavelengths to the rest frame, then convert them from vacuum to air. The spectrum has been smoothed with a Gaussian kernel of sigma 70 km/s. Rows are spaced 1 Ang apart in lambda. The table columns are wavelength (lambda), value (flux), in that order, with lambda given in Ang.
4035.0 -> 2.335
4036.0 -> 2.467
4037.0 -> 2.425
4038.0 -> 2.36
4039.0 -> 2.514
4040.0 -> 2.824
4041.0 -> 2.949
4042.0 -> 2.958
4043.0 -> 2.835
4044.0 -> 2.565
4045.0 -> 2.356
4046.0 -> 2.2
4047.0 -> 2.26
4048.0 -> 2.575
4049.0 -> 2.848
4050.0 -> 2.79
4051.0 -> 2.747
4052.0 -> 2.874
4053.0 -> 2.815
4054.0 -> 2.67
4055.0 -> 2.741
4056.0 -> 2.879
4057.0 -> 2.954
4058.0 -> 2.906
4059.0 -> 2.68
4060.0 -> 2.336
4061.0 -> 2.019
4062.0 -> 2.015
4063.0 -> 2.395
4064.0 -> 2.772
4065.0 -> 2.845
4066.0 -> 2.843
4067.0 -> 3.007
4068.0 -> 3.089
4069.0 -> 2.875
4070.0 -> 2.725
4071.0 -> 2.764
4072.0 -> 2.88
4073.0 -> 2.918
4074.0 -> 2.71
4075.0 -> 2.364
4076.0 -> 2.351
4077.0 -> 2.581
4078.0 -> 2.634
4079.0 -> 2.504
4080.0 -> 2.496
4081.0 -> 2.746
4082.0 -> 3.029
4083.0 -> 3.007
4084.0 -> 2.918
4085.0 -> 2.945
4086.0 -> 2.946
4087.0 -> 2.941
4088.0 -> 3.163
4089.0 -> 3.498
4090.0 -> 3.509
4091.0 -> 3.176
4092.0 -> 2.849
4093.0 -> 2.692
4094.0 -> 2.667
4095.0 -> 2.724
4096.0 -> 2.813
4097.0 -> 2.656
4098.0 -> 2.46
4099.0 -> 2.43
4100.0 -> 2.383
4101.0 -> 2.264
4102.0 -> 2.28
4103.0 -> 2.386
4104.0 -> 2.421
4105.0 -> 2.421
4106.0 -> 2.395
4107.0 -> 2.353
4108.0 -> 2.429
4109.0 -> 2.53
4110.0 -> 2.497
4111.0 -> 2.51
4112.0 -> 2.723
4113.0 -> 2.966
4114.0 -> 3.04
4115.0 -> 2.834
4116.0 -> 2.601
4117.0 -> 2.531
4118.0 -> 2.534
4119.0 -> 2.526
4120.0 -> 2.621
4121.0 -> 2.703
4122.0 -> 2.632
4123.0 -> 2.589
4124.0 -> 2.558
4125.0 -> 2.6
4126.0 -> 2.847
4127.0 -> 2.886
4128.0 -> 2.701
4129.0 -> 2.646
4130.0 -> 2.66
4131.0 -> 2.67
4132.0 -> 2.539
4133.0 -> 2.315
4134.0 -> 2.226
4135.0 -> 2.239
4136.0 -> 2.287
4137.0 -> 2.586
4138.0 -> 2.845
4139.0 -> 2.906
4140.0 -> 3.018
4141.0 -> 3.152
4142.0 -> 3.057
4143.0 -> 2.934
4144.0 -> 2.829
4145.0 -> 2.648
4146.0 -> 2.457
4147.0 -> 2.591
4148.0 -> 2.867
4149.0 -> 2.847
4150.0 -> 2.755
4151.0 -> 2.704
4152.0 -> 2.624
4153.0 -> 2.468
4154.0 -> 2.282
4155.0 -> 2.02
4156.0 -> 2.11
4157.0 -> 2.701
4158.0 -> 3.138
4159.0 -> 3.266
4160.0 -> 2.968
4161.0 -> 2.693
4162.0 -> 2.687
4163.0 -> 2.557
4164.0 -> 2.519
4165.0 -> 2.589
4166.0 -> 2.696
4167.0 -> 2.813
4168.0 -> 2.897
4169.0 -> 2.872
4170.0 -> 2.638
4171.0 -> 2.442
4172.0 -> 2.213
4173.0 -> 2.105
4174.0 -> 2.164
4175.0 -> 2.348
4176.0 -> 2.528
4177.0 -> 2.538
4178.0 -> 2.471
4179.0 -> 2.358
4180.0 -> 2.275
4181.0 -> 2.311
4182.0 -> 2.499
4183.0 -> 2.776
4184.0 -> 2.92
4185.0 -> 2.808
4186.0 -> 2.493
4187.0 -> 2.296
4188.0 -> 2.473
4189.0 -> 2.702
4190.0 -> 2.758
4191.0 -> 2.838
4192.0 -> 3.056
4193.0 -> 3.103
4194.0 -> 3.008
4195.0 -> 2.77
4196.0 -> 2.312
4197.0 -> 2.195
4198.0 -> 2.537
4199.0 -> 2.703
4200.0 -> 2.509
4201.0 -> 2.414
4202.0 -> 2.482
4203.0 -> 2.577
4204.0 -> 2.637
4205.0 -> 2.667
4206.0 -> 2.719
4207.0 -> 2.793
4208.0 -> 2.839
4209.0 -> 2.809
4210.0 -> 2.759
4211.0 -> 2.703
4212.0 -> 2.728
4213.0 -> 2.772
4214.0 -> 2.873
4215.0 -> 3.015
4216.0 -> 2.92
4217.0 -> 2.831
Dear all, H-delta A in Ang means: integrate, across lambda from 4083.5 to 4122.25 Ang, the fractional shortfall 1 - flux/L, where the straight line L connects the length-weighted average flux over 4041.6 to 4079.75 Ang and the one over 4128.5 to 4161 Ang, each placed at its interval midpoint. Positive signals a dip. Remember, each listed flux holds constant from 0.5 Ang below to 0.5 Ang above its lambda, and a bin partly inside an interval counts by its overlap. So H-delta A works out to -0.4 Ang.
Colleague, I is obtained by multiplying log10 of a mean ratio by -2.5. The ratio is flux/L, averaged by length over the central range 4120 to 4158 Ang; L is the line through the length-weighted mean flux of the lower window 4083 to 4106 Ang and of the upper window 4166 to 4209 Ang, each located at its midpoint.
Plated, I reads 0.014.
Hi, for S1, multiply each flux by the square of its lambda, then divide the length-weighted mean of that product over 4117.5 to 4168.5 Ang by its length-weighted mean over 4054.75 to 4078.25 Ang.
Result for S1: 1.03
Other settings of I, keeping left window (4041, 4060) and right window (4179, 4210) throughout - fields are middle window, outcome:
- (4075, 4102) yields -0.03 mag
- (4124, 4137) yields 0.05 mag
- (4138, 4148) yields -0.07 mag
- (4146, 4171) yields -0.01 mag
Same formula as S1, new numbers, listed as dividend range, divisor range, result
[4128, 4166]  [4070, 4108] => 1.01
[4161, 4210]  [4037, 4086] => 1.03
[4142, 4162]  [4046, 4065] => 1.08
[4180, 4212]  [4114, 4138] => 1.06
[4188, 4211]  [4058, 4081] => 1.08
